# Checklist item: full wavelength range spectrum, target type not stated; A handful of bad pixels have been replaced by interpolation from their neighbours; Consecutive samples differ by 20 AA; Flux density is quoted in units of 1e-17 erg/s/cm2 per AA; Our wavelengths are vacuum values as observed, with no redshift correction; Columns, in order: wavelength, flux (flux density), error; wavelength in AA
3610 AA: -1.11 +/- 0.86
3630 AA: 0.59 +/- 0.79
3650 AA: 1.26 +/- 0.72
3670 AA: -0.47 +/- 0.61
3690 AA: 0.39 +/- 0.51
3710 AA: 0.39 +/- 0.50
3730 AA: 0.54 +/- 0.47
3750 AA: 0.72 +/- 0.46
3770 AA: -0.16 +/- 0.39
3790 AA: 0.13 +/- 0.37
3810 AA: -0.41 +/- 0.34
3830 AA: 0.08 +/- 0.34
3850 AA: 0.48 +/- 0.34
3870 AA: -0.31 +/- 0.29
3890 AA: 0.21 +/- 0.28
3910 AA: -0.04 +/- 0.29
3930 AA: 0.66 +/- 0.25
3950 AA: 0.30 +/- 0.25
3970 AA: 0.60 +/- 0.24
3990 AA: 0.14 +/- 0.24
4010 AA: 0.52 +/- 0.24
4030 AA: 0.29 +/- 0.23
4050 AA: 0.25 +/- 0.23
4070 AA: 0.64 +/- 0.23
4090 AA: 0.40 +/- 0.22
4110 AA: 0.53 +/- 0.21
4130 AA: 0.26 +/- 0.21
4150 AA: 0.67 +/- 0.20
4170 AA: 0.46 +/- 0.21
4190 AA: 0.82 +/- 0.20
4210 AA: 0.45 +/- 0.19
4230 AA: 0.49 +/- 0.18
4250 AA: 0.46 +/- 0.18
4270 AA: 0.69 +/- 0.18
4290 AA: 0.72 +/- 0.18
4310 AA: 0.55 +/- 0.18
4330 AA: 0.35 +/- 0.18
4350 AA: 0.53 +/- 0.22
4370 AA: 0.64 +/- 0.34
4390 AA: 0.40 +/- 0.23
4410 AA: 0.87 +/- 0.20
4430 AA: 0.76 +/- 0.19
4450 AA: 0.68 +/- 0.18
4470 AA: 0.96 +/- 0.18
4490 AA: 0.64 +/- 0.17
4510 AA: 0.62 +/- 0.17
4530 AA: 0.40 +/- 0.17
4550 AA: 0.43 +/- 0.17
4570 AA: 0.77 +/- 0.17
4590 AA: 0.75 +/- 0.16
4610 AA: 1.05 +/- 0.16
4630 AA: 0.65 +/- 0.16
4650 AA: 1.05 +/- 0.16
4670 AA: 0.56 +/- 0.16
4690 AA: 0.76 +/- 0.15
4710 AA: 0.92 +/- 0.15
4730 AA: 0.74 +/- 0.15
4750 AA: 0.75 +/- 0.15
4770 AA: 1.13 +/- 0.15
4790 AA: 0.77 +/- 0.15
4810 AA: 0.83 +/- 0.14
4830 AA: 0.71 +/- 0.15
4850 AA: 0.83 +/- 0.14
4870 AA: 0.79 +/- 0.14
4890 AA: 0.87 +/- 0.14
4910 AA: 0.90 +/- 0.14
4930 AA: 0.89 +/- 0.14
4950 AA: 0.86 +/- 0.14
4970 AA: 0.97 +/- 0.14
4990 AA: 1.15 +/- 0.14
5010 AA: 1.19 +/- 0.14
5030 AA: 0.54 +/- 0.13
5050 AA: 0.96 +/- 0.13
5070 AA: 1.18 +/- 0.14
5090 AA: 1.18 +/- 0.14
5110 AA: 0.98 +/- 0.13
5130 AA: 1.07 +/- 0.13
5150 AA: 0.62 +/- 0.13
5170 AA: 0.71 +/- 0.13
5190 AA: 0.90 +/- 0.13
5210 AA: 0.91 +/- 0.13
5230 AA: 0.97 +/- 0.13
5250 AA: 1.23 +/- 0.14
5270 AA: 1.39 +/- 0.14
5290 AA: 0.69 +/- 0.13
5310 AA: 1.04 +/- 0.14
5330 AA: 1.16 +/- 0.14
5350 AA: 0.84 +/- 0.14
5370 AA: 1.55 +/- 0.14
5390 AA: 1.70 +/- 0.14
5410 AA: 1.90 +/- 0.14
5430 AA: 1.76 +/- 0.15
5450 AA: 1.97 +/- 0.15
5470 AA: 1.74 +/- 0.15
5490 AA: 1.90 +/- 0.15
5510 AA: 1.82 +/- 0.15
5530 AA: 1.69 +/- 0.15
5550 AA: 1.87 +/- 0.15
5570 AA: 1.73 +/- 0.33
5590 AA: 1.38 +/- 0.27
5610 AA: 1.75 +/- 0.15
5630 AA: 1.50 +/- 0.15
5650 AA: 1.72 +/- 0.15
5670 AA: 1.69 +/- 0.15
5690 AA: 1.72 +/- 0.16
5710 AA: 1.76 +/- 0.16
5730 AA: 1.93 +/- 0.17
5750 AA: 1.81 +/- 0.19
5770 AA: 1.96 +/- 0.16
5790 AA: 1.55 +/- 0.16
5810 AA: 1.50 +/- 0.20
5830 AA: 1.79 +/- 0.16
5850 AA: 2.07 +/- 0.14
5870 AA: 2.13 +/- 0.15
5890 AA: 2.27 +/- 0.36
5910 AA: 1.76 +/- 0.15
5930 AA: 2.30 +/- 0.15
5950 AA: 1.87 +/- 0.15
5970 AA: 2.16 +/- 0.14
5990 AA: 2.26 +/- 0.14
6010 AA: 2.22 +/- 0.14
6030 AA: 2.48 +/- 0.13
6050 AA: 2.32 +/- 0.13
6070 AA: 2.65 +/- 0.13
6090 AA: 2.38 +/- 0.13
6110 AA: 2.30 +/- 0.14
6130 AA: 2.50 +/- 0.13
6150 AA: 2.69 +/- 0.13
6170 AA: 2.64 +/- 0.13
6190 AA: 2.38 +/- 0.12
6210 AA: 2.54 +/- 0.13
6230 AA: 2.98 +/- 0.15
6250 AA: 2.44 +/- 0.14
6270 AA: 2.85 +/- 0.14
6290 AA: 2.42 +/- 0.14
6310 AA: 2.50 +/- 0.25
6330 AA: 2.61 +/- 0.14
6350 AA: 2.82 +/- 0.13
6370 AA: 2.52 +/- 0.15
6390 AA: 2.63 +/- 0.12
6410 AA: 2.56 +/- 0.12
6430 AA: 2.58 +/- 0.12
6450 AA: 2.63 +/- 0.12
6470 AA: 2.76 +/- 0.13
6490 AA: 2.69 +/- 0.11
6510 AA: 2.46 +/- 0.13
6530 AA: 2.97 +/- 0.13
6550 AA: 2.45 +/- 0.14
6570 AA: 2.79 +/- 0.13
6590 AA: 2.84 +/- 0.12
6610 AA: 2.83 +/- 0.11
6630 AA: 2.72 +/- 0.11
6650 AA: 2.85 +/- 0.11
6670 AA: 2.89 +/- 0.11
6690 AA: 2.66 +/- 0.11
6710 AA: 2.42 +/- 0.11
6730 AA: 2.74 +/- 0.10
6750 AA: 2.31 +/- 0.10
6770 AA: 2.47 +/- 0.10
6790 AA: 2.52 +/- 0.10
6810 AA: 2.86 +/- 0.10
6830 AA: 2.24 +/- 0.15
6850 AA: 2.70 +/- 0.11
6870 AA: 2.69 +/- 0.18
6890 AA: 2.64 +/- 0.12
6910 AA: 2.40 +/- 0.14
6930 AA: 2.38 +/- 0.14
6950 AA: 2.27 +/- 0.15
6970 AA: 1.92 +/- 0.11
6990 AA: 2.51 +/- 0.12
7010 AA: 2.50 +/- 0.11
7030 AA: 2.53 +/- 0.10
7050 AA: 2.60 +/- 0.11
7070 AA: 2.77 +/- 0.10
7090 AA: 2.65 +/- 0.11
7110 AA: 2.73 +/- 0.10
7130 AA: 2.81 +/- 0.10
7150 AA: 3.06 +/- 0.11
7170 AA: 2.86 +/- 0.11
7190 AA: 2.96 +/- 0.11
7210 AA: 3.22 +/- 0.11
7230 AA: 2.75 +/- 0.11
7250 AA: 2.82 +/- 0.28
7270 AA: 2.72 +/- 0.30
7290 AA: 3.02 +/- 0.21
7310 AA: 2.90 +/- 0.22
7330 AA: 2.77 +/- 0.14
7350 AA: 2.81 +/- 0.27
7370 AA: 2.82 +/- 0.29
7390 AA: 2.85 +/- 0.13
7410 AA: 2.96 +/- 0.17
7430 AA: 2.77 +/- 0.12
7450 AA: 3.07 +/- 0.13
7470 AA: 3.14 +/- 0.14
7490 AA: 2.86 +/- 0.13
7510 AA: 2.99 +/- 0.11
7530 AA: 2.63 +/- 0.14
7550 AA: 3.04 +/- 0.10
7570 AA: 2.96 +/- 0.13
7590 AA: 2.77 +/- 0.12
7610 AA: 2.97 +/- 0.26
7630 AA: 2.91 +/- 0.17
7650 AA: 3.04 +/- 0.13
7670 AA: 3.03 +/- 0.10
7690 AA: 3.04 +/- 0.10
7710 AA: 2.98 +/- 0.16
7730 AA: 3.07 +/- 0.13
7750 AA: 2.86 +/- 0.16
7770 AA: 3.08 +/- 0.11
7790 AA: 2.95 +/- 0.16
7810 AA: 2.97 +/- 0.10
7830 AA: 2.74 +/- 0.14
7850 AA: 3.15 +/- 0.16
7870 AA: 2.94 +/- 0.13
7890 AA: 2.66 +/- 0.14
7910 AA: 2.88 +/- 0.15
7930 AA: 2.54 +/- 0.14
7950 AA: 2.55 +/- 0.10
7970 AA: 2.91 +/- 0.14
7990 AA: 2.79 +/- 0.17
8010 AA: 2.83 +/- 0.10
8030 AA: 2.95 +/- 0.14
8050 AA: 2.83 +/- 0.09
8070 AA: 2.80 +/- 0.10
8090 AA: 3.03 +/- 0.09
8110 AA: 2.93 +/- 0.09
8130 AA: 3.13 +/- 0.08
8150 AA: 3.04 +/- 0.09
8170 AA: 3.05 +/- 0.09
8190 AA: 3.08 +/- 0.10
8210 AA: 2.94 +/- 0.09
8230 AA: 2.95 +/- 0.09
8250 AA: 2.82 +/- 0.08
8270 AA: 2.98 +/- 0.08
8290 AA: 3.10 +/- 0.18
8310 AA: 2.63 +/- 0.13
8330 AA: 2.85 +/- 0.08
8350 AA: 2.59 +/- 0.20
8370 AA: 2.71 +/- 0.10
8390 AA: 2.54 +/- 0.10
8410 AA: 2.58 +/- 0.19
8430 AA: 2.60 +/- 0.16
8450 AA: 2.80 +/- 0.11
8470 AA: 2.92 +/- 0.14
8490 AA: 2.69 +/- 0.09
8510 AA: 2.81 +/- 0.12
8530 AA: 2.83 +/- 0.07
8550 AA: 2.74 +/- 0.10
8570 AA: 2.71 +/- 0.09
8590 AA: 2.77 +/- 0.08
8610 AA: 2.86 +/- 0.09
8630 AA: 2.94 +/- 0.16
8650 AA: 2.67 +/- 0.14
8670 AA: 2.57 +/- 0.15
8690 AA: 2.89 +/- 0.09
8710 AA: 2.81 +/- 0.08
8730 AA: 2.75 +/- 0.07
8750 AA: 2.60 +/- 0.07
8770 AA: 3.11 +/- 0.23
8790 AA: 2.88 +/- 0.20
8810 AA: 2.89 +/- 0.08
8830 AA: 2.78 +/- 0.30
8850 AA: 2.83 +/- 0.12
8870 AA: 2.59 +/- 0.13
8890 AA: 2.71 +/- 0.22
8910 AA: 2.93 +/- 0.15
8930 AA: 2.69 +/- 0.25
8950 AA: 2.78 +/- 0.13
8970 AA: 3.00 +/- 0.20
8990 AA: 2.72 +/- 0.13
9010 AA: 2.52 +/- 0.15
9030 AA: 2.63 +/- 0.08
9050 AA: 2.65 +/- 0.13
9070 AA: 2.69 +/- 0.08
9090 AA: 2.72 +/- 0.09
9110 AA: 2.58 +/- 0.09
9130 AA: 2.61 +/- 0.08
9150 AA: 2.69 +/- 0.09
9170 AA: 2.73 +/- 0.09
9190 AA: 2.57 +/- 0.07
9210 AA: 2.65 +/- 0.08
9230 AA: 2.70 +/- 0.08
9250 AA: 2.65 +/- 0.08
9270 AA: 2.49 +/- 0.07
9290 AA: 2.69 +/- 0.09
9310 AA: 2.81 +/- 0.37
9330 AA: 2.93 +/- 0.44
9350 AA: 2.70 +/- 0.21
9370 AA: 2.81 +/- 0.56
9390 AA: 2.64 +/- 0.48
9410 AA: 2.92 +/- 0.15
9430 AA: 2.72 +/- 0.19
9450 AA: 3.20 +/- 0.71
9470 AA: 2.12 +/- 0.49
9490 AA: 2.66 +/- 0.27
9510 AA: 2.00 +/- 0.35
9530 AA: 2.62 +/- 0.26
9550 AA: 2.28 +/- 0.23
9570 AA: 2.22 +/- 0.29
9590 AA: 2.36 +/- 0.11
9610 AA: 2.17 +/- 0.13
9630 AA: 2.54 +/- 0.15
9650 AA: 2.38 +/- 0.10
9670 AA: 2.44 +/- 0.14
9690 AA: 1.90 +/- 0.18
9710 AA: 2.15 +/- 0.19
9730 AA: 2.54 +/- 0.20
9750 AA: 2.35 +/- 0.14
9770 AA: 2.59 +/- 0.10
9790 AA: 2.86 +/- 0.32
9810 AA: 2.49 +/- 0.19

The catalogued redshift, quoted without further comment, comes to 0.346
